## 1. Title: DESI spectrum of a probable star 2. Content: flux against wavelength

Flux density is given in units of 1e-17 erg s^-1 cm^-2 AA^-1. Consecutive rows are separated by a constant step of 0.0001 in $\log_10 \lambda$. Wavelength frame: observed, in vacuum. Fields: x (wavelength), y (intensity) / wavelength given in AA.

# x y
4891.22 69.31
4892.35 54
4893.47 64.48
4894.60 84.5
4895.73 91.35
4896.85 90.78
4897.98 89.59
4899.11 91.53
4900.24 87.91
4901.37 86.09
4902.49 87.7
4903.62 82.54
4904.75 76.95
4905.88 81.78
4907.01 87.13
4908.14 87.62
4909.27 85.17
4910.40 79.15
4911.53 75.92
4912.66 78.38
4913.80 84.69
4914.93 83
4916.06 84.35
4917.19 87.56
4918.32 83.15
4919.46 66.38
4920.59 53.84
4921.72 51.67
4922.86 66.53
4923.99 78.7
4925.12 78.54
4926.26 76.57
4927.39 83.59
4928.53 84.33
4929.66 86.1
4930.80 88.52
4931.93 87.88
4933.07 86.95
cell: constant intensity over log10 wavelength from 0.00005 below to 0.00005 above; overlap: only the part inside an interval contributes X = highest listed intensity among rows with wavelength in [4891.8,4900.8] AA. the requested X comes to 91.53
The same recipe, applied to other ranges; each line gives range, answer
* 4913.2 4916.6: 84.69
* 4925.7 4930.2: 86.1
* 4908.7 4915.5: 85.17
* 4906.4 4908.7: 87.62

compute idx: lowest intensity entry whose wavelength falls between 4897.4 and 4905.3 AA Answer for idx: 76.95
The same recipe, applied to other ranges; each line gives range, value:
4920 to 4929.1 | 51.67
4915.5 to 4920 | 66.38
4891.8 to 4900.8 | 54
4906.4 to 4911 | 79.15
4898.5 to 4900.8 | 87.91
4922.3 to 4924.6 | 66.53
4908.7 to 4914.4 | 75.92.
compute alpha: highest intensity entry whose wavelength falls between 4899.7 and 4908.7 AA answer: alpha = 87.91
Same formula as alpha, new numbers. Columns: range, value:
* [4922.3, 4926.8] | 78.7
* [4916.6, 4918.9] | 87.56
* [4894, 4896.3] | 91.35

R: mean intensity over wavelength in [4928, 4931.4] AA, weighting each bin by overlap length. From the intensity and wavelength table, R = 86.5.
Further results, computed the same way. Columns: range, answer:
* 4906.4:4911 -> 84.7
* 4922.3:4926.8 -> 75.1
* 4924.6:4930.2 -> 81.8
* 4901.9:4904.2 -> 85.3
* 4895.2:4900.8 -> 90.2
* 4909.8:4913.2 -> 77.9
